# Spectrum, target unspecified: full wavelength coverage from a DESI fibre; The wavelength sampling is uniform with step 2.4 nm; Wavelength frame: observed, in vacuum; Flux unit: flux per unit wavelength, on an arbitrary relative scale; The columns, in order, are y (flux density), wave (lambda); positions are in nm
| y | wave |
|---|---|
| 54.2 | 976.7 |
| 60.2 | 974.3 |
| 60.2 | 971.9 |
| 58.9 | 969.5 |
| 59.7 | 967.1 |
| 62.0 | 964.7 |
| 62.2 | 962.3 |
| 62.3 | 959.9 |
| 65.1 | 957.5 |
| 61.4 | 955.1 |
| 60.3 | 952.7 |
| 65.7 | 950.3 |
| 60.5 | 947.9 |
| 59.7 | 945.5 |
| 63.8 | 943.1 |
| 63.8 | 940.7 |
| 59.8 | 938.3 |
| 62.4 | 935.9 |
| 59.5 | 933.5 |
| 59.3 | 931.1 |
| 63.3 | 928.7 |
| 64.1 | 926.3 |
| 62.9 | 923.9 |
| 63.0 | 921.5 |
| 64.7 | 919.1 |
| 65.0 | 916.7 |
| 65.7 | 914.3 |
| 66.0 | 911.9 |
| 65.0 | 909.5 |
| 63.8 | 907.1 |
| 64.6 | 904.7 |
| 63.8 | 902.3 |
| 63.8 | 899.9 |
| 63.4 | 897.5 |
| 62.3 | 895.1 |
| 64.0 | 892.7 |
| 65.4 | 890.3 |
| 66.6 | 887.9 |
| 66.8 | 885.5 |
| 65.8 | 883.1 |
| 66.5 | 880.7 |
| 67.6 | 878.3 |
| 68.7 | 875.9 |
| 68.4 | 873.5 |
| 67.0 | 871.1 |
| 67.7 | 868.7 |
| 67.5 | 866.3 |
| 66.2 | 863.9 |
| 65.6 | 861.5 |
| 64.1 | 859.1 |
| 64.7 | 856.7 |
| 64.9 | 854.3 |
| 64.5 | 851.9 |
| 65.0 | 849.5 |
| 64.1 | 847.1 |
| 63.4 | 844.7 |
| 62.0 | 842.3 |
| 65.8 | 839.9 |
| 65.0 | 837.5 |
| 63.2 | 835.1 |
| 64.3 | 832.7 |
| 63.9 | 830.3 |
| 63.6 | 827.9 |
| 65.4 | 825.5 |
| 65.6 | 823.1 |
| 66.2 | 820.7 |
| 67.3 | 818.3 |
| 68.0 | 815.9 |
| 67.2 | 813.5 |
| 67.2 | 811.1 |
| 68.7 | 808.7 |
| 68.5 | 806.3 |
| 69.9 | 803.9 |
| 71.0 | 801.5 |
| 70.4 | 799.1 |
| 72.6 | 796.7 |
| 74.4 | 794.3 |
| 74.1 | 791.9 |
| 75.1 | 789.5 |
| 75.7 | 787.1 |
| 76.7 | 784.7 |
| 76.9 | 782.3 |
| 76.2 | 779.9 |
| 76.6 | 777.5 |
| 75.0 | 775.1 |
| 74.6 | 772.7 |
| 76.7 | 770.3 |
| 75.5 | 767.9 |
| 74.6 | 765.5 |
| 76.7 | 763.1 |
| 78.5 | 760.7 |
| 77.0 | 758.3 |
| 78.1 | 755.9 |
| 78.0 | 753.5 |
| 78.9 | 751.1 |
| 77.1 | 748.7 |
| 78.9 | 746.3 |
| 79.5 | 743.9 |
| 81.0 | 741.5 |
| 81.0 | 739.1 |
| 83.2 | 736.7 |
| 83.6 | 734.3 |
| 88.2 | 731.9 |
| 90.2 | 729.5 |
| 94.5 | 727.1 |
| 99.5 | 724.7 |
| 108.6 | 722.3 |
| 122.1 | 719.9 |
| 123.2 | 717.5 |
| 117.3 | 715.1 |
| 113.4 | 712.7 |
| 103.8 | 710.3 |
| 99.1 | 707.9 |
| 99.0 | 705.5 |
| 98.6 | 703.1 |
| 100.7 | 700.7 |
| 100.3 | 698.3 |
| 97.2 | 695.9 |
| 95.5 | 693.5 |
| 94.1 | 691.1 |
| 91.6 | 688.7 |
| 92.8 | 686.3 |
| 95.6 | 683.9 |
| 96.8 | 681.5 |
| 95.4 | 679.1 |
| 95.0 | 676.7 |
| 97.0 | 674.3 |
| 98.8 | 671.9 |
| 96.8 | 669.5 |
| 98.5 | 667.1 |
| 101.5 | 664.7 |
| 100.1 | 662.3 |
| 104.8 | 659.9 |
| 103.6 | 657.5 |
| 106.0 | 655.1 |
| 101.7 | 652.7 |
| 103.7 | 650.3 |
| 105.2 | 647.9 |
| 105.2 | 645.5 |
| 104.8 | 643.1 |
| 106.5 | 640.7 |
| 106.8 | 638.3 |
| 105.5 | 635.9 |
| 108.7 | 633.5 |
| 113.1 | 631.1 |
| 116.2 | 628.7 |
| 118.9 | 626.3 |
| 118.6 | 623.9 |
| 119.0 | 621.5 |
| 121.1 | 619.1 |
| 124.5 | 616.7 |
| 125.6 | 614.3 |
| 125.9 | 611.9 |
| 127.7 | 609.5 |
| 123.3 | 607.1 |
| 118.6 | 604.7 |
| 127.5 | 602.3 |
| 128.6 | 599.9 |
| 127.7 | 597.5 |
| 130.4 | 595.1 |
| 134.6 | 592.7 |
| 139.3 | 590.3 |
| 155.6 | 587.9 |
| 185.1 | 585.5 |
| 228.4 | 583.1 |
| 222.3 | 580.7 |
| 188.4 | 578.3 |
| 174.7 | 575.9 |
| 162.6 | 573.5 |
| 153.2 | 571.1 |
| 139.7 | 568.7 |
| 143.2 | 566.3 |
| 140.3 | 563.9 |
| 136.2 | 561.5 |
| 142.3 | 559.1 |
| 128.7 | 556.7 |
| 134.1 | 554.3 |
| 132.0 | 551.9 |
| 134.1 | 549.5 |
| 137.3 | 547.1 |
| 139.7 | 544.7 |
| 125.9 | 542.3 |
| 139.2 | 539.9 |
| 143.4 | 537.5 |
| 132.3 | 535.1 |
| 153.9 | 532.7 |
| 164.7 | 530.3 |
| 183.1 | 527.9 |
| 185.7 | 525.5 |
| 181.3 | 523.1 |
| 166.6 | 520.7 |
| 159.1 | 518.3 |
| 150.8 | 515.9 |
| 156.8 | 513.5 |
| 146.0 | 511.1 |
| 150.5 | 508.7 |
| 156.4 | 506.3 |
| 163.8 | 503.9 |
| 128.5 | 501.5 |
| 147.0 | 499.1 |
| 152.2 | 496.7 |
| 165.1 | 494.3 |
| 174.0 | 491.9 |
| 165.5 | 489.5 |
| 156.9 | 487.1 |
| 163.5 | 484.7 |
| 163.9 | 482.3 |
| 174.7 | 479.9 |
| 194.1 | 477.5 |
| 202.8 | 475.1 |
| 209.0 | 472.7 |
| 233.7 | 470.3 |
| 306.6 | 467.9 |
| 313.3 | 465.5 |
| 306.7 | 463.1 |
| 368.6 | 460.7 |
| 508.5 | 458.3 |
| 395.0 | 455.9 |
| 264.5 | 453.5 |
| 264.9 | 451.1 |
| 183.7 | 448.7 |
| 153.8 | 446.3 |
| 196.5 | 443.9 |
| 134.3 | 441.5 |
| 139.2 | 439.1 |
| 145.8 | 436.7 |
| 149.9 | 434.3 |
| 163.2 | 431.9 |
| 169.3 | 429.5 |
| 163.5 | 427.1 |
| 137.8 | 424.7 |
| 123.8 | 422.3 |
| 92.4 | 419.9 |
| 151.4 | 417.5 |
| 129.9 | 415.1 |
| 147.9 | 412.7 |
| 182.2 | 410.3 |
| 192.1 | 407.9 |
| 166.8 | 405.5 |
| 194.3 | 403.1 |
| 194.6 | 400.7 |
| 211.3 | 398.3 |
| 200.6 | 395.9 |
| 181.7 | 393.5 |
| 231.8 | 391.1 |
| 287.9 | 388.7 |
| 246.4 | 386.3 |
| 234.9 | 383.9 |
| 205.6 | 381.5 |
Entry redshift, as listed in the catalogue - 2.759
